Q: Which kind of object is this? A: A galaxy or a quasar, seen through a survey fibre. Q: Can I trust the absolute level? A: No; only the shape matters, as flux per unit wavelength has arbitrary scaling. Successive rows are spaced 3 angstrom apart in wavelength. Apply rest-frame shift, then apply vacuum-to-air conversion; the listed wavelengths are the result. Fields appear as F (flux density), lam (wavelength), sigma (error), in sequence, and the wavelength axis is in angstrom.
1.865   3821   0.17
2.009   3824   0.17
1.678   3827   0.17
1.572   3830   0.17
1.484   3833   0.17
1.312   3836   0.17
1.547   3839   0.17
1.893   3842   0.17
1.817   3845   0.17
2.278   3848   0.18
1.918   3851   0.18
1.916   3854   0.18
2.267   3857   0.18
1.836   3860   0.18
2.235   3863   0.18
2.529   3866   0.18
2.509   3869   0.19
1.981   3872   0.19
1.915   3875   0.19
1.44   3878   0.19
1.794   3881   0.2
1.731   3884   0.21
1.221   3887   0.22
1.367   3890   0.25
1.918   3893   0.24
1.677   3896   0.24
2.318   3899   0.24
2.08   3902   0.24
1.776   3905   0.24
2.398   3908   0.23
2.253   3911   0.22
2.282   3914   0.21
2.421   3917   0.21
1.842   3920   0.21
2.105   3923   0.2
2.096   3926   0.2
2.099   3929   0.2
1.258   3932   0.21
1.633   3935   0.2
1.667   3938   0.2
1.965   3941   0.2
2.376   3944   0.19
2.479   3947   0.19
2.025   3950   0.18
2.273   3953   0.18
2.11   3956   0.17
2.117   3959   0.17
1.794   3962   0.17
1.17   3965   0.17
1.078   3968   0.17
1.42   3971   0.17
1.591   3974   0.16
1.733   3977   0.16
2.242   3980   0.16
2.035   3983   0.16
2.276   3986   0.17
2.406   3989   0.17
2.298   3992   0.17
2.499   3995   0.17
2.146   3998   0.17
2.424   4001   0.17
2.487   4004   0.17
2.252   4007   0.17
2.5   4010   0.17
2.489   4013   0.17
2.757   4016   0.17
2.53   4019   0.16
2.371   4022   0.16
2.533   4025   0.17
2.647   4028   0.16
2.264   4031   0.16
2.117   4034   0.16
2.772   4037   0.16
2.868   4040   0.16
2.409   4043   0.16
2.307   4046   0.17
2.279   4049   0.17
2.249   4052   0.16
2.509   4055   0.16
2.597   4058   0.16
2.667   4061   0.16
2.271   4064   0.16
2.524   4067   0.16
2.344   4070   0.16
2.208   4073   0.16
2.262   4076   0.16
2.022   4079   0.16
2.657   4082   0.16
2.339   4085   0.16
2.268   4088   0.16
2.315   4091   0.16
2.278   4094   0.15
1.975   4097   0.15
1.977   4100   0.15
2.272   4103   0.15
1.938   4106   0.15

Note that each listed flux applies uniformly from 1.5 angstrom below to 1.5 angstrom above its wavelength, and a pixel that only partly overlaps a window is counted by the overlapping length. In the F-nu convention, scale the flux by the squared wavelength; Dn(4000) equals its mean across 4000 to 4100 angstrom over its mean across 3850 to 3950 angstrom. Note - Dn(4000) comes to 1.3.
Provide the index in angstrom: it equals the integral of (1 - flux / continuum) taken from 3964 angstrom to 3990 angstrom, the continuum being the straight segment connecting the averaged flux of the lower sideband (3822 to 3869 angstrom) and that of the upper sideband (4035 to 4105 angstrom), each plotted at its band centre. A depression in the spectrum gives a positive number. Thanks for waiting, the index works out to 4.8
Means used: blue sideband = 1.91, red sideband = 2.36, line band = 1.77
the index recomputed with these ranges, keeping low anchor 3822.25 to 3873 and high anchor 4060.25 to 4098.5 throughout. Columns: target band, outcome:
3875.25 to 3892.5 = 3.7 angstrom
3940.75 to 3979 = 4.6 angstrom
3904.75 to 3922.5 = -1.3 angstrom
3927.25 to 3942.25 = 2.5 angstrom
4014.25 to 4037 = -2.7 angstrom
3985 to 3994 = -0.7 angstrom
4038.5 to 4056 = -1.4 angstrom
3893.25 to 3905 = 0.2 angstrom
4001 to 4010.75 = -1.0 angstrom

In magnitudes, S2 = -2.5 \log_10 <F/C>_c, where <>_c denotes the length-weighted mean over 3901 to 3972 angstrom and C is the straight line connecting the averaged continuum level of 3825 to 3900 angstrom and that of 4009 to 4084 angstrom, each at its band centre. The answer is 0.069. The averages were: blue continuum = 1.84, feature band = 1.95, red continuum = 2.45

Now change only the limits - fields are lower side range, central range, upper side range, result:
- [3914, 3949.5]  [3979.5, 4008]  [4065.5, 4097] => -0.09 mag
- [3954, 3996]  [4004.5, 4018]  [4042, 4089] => -0.19 mag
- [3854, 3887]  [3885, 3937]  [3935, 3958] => 0.07 mag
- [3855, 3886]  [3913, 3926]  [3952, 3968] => -0.14 mag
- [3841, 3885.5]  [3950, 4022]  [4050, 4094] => 0.05 mag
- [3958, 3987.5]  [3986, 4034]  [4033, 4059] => -0.16 mag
